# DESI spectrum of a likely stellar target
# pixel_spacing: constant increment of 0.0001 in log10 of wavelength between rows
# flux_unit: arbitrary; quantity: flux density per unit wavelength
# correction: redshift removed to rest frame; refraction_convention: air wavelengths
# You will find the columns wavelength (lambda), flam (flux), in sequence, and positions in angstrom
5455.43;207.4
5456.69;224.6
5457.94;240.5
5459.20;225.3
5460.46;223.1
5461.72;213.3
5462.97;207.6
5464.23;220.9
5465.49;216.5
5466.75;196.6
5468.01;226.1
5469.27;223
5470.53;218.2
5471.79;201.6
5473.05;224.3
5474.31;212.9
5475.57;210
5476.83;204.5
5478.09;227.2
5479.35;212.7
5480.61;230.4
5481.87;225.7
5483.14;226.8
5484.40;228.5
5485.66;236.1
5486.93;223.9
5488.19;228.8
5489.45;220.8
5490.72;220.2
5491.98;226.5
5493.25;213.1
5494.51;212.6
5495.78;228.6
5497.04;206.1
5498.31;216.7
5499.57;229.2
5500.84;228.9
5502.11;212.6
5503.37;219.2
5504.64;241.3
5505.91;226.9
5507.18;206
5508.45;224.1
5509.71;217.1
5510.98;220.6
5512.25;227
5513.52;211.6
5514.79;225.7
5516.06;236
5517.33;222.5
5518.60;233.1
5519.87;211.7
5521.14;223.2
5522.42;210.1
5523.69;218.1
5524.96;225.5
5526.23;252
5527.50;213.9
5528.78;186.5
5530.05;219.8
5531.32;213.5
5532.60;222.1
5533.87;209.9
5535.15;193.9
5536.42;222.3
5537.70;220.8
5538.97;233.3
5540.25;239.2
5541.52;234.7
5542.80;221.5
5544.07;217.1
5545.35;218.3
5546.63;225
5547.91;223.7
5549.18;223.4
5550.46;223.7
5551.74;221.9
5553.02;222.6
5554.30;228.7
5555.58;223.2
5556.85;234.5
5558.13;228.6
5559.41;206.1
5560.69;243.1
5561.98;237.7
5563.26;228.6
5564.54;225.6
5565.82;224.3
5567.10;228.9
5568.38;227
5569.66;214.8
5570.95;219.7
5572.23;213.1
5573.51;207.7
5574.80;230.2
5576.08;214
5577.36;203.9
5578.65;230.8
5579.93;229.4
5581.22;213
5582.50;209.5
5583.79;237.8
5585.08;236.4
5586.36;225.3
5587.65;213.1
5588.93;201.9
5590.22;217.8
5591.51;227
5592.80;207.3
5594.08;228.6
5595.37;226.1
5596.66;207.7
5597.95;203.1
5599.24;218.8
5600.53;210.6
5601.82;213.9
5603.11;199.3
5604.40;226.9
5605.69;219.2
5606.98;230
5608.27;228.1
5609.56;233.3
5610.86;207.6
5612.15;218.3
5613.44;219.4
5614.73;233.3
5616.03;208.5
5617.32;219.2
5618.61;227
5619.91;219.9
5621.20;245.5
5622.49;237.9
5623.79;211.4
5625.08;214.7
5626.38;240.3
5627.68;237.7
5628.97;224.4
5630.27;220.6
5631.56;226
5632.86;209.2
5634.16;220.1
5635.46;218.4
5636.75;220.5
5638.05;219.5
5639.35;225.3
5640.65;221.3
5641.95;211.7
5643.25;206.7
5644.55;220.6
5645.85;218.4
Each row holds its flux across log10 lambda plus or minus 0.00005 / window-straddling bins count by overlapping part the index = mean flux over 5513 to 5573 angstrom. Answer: 223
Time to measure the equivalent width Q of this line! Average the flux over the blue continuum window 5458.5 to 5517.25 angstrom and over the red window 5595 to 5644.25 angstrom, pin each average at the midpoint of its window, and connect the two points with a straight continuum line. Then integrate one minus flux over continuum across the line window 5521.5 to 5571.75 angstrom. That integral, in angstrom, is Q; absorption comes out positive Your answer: -0.50 angstrom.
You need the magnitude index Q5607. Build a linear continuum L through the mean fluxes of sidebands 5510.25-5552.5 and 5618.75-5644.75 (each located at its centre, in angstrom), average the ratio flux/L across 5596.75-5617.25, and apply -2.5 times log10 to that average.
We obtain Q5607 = 0.02 mag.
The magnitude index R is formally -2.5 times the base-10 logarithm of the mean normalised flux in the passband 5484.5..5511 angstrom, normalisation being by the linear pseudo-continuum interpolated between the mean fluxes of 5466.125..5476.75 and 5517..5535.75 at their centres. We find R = -0.03 mag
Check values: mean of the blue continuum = 214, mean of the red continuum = 217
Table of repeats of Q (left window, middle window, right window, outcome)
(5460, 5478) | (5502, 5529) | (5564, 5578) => -0.65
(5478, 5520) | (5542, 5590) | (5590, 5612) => -0.63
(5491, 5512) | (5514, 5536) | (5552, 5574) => 0.35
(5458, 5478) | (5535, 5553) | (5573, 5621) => -0.47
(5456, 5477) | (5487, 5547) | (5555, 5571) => 0.29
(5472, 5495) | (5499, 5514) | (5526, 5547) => -0.11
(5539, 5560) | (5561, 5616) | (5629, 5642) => 0.58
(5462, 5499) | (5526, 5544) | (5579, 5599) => -0.04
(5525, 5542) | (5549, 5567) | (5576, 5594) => -0.56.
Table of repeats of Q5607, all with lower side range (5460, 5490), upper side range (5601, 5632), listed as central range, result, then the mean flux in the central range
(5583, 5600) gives 0.017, 219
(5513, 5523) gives -0.007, 222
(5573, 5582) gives 0.019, 218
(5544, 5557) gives -0.011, 224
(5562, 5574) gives -0.002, 222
